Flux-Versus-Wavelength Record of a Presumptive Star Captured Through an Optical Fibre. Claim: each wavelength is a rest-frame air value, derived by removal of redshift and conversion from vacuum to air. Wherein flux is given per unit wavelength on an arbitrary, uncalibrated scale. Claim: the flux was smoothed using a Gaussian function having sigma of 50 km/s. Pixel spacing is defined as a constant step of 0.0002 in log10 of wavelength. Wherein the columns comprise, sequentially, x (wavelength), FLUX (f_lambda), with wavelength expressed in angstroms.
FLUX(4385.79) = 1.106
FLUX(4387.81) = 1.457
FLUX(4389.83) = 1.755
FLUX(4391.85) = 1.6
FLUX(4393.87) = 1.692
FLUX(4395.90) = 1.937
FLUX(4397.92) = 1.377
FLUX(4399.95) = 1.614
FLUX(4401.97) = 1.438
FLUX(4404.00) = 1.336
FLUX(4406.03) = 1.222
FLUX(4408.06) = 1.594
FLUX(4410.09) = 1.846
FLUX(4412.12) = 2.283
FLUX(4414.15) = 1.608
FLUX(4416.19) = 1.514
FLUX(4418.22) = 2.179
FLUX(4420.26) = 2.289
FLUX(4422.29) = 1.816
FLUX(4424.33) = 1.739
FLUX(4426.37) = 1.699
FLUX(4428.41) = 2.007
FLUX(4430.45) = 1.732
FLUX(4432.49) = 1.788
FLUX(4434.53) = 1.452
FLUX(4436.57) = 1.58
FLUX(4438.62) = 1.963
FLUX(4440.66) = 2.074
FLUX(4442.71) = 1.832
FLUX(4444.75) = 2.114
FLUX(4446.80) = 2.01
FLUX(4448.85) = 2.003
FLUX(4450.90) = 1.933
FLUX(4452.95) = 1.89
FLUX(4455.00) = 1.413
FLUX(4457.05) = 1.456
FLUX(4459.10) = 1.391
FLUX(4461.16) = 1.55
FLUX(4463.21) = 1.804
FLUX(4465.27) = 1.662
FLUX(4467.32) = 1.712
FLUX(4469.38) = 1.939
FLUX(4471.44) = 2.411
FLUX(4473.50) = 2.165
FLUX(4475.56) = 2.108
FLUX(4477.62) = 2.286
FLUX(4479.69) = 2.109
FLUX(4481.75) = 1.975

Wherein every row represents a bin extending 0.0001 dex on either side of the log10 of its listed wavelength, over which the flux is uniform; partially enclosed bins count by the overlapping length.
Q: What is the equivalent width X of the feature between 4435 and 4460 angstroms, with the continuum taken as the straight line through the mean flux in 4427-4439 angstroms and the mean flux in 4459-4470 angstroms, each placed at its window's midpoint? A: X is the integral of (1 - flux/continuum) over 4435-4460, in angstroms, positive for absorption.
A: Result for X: -1.2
